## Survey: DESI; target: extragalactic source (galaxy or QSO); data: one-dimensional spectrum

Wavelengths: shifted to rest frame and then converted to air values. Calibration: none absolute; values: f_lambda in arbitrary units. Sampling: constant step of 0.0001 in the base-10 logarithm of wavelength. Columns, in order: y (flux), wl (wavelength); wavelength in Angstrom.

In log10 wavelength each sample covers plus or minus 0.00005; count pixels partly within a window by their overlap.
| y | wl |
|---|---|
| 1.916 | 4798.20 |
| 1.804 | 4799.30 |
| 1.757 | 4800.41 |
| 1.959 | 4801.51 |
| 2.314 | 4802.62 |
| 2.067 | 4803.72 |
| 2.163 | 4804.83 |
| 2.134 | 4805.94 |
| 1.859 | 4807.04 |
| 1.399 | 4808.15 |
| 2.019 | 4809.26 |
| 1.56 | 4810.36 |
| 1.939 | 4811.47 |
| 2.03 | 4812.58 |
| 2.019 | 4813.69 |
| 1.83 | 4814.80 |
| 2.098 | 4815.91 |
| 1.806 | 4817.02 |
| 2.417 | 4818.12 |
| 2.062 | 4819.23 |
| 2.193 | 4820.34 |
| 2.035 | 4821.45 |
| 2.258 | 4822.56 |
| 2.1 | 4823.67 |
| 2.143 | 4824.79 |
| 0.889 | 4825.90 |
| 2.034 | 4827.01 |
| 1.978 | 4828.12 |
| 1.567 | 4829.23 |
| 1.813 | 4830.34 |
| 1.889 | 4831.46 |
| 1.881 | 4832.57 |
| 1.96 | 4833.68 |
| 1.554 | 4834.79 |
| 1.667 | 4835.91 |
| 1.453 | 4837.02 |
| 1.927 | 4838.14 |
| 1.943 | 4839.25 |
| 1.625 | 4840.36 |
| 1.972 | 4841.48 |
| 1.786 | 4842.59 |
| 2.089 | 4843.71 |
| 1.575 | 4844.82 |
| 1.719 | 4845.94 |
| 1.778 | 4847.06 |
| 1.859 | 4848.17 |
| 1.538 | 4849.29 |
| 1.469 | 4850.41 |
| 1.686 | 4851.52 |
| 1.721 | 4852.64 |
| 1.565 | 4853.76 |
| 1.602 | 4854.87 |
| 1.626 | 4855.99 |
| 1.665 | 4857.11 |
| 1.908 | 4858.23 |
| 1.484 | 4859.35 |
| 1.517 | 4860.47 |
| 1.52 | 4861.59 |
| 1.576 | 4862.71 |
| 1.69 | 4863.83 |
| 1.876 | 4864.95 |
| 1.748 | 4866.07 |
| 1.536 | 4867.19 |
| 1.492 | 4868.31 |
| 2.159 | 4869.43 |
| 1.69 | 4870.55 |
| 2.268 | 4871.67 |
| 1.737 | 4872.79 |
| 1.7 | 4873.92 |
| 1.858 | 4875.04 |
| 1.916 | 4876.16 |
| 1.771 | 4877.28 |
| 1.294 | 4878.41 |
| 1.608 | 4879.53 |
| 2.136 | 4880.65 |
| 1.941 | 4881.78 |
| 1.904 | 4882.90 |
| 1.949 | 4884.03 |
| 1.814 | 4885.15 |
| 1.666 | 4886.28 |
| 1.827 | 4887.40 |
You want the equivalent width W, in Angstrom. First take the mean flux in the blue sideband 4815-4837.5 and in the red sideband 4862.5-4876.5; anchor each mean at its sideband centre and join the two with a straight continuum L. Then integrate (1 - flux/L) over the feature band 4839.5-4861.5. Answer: 1.7 Angstrom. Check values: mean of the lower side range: 1.89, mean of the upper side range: 1.79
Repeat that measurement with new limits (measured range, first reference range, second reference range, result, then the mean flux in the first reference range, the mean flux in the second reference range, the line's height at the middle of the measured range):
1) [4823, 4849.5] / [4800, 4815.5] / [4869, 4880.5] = 1.34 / 1.94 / 1.81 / 1.88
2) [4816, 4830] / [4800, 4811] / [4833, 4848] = -0.81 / 1.93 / 1.78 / 1.85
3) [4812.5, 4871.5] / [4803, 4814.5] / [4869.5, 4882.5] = 2.59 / 1.92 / 1.83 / 1.87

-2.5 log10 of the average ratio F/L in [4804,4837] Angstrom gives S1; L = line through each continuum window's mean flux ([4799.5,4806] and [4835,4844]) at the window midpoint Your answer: 0.01 mag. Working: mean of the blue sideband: 2.04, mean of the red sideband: 1.79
